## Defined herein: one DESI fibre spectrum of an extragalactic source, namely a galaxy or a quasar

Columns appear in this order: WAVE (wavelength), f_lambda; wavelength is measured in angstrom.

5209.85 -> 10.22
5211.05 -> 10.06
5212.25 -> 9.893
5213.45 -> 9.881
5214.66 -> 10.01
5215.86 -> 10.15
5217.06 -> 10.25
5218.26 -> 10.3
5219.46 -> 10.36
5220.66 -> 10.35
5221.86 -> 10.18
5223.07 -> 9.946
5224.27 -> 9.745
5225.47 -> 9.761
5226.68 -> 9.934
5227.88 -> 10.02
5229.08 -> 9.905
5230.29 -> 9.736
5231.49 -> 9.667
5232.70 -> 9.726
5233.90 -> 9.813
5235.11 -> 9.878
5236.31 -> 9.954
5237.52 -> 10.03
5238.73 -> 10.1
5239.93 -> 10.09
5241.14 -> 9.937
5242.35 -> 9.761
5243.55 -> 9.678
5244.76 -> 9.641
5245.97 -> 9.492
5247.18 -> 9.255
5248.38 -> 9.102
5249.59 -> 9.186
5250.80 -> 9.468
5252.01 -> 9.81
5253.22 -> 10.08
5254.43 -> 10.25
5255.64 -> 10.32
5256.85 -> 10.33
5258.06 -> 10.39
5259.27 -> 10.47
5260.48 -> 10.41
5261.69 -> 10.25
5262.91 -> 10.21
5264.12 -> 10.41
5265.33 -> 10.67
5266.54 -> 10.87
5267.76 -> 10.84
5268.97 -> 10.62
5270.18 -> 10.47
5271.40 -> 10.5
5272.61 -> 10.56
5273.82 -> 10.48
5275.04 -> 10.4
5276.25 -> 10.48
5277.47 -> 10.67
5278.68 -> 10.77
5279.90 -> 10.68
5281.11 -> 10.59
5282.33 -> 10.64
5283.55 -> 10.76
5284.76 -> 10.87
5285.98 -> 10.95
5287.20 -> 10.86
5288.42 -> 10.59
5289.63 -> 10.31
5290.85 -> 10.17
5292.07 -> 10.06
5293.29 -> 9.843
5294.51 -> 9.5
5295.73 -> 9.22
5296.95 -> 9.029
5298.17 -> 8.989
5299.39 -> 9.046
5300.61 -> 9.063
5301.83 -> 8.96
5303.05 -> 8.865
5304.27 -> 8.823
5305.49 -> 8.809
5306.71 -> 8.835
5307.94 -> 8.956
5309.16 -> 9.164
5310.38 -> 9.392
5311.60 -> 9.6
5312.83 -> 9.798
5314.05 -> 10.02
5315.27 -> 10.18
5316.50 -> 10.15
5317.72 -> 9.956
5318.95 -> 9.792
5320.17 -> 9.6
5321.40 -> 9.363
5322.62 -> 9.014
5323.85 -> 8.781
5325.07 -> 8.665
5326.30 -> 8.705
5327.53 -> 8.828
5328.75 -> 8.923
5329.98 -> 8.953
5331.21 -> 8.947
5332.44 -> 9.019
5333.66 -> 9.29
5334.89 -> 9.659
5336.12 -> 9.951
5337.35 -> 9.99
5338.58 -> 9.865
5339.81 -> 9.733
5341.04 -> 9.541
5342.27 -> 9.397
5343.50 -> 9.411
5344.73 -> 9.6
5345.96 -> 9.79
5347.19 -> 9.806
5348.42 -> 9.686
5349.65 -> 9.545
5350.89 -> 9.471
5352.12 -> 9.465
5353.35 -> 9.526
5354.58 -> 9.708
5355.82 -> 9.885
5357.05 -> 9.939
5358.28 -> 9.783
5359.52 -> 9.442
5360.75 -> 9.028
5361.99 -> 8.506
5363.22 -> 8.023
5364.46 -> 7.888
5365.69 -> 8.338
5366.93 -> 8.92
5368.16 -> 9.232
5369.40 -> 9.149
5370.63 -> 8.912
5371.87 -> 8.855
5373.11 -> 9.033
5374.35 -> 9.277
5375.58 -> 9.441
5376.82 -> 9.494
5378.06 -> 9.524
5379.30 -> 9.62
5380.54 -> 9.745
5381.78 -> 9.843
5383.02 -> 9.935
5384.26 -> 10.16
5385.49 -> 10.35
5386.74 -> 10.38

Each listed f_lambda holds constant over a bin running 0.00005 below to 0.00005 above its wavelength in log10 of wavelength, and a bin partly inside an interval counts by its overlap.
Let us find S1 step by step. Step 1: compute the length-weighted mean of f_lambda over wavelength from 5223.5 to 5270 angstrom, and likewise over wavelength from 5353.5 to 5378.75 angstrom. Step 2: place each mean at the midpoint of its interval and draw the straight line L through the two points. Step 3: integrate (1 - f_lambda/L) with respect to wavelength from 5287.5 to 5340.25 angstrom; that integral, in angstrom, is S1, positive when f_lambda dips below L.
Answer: 0.5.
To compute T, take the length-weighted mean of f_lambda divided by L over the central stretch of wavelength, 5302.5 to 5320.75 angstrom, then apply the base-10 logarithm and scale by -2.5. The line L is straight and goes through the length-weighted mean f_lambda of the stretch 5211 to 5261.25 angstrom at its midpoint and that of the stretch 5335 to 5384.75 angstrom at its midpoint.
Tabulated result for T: 0.02 mag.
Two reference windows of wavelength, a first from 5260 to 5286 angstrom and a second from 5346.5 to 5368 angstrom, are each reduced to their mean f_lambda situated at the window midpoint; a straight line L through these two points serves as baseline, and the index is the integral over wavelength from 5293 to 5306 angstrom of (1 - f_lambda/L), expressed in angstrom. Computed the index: 1.38 angstrom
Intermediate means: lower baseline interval 10.6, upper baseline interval 9.24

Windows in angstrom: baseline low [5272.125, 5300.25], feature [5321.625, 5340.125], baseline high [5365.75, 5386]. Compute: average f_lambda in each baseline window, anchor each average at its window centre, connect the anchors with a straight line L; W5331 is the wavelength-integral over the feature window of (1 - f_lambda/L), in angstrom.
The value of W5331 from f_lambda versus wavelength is 1.15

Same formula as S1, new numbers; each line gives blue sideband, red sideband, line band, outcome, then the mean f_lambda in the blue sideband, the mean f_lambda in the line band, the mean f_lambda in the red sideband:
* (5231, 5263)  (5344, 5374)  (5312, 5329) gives 0.1 angstrom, 9.89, 9.42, 9.23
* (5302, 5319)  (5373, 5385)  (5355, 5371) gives 1.0 angstrom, 9.43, 9.01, 9.64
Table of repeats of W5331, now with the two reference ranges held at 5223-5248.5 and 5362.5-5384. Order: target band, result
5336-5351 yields -0.63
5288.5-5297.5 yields -0.25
